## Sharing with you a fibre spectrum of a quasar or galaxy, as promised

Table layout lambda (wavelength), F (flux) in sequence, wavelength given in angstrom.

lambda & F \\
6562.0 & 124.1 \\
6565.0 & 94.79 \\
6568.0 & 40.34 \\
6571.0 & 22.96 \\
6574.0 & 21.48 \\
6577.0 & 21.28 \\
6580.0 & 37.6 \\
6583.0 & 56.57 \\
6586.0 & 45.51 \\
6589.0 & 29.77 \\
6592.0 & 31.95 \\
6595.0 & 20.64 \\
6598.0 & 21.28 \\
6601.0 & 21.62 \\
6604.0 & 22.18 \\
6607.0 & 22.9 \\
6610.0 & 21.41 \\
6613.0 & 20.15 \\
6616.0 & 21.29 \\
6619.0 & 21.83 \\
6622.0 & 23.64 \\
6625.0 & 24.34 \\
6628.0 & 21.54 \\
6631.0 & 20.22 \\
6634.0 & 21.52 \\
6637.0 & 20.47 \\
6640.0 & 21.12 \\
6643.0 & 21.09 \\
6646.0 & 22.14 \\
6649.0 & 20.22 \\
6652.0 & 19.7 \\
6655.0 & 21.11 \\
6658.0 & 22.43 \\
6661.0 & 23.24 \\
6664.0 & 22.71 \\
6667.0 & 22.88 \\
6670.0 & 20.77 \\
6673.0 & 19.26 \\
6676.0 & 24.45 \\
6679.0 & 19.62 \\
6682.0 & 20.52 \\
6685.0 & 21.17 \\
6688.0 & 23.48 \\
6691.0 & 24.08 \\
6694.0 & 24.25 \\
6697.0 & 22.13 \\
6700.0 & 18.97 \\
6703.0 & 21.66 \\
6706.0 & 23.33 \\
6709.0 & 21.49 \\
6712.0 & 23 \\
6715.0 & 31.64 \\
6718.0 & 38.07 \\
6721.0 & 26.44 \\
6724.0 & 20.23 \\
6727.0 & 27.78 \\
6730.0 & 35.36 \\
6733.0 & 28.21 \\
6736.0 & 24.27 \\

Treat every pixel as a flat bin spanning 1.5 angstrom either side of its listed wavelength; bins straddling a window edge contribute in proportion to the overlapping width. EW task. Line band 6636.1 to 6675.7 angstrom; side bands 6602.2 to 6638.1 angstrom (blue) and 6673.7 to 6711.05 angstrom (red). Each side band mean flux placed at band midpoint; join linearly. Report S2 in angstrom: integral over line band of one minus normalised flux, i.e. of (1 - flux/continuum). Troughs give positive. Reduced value 0.9 angstrom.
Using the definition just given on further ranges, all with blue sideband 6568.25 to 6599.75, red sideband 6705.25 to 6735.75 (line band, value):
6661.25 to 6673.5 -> 3.04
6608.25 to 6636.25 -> 7.82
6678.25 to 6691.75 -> 3.18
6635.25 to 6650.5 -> 4.43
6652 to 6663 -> 2.74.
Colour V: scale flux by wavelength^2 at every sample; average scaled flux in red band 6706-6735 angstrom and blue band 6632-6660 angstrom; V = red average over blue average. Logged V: 1.34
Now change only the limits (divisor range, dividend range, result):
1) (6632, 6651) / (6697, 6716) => 1.12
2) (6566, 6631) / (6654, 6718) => 0.85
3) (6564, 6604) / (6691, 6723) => 0.75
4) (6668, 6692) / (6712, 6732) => 1.37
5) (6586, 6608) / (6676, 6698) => 0.89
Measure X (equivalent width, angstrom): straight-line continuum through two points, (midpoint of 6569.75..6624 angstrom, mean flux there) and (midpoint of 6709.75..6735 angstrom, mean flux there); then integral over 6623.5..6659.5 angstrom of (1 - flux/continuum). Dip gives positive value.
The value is 8.1 angstrom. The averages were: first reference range 26.9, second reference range 28.5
